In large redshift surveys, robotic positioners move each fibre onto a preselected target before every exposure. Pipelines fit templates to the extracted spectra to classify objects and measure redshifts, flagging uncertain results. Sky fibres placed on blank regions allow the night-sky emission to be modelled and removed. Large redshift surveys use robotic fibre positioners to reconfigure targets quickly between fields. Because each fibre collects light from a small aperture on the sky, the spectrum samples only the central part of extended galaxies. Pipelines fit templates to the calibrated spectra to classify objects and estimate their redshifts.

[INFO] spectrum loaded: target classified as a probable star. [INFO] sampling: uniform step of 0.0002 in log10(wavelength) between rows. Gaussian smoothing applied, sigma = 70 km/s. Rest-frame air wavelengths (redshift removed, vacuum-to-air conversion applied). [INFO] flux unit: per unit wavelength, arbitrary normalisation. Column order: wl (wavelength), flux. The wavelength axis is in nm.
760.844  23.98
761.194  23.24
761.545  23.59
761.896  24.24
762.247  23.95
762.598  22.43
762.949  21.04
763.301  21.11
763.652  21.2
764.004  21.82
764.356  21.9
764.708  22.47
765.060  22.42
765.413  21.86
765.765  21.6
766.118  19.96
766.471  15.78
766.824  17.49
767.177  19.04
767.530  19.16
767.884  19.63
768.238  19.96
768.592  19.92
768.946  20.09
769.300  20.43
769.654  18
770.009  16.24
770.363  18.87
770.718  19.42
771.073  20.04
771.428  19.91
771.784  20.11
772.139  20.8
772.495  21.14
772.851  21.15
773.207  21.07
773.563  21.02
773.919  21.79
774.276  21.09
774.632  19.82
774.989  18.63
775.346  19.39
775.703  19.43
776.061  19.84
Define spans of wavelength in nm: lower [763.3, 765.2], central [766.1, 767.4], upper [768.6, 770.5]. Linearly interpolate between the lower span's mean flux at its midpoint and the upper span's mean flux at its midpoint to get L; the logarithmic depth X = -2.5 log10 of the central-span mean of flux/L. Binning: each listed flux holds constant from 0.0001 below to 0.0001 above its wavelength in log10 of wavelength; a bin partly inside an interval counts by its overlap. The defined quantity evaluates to 0.15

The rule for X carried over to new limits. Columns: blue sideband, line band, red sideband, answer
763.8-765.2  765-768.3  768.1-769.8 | 0.07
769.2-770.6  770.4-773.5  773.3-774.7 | -0.04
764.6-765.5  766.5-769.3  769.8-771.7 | 0.07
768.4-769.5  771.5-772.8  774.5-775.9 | -0.05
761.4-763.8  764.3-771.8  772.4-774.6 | 0.11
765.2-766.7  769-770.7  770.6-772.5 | 0.08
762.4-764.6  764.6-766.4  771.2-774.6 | 0.01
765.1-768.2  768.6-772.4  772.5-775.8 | 0.03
